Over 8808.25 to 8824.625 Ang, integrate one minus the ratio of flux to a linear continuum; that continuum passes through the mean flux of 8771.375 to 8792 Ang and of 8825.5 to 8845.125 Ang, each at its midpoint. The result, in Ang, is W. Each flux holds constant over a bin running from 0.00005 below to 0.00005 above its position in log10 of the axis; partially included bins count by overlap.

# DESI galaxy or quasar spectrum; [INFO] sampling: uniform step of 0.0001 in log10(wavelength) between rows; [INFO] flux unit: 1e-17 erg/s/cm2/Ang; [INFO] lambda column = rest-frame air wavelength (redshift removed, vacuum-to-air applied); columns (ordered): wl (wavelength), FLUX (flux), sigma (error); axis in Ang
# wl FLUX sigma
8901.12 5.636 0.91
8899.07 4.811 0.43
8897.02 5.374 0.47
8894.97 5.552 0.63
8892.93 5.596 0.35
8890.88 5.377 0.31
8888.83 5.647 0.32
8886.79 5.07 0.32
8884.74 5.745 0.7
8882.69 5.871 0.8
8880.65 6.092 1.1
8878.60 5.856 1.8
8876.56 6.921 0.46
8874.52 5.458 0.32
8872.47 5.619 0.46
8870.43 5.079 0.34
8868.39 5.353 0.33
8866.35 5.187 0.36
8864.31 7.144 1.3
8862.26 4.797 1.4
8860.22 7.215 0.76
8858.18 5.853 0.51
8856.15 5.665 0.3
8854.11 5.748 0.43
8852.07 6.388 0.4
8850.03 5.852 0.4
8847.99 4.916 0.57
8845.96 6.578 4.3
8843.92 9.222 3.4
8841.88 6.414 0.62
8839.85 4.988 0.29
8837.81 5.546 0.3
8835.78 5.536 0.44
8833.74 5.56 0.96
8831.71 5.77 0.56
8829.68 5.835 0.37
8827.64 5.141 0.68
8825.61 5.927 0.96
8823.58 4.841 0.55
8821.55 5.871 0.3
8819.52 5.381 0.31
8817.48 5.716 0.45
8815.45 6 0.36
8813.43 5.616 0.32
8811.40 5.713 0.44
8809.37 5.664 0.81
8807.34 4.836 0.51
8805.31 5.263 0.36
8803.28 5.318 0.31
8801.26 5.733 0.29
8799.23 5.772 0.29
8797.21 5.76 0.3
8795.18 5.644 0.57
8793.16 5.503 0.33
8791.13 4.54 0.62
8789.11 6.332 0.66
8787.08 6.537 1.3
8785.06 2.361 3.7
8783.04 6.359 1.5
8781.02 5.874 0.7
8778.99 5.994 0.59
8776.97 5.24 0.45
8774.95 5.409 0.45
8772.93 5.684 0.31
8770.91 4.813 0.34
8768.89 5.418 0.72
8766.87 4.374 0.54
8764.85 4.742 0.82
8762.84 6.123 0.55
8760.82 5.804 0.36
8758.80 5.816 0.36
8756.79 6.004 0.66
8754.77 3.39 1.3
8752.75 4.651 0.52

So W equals 0.6 Ang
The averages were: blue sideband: 5.42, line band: 5.6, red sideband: 6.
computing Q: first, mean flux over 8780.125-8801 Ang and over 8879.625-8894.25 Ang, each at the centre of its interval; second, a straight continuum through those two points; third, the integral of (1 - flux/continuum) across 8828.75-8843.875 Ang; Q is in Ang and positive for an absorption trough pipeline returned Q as -0.94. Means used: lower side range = 5.48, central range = 5.89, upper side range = 5.63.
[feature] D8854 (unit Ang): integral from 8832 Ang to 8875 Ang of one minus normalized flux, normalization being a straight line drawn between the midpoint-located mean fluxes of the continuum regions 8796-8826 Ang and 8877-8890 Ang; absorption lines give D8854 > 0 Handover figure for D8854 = -1.8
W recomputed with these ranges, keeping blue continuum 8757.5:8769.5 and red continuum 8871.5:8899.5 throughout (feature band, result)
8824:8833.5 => -0.12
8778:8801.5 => -0.32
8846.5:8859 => -0.40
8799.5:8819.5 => -0.16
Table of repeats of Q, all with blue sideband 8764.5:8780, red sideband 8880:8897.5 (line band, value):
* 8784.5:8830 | -1.2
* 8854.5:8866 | -1.2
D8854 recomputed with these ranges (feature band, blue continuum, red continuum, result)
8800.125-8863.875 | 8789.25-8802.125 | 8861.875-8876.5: -2.2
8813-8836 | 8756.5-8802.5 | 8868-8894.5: -0.2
